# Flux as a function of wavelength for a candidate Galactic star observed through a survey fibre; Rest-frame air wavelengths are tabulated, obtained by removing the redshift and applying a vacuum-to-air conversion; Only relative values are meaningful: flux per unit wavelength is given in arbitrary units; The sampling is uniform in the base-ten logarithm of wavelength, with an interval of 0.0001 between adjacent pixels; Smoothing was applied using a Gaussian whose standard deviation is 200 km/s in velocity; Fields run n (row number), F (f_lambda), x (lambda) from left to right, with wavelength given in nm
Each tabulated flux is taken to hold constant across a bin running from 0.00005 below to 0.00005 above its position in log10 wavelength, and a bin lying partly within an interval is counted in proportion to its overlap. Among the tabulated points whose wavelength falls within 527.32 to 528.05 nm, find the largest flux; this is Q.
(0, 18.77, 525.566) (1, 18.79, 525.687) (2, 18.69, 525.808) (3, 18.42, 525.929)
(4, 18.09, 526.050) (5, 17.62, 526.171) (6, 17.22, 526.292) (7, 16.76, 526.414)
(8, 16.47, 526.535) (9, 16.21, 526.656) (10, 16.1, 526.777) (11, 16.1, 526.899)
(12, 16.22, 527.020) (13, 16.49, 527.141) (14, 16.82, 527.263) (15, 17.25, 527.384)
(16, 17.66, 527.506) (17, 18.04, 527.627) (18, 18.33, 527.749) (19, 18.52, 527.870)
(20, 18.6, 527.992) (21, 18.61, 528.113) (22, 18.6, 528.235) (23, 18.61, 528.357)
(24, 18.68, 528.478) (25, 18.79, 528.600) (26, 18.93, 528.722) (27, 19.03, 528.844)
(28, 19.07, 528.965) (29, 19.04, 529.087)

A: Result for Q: 18.6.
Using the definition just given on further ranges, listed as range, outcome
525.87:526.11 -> 18.42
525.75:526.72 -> 18.69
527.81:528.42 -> 18.61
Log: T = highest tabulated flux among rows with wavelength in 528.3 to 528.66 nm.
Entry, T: 18.79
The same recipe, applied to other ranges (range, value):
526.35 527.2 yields 16.76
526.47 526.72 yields 16.47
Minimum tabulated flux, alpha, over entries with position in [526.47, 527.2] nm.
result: 16.1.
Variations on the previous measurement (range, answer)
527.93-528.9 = 18.6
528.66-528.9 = 18.93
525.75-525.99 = 18.42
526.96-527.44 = 16.22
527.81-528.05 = 18.52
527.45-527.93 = 17.66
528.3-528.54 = 18.61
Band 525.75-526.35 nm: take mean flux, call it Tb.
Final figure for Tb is 18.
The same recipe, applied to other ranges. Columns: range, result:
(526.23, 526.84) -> 16.5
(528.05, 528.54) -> 18.6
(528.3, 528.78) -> 18.8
